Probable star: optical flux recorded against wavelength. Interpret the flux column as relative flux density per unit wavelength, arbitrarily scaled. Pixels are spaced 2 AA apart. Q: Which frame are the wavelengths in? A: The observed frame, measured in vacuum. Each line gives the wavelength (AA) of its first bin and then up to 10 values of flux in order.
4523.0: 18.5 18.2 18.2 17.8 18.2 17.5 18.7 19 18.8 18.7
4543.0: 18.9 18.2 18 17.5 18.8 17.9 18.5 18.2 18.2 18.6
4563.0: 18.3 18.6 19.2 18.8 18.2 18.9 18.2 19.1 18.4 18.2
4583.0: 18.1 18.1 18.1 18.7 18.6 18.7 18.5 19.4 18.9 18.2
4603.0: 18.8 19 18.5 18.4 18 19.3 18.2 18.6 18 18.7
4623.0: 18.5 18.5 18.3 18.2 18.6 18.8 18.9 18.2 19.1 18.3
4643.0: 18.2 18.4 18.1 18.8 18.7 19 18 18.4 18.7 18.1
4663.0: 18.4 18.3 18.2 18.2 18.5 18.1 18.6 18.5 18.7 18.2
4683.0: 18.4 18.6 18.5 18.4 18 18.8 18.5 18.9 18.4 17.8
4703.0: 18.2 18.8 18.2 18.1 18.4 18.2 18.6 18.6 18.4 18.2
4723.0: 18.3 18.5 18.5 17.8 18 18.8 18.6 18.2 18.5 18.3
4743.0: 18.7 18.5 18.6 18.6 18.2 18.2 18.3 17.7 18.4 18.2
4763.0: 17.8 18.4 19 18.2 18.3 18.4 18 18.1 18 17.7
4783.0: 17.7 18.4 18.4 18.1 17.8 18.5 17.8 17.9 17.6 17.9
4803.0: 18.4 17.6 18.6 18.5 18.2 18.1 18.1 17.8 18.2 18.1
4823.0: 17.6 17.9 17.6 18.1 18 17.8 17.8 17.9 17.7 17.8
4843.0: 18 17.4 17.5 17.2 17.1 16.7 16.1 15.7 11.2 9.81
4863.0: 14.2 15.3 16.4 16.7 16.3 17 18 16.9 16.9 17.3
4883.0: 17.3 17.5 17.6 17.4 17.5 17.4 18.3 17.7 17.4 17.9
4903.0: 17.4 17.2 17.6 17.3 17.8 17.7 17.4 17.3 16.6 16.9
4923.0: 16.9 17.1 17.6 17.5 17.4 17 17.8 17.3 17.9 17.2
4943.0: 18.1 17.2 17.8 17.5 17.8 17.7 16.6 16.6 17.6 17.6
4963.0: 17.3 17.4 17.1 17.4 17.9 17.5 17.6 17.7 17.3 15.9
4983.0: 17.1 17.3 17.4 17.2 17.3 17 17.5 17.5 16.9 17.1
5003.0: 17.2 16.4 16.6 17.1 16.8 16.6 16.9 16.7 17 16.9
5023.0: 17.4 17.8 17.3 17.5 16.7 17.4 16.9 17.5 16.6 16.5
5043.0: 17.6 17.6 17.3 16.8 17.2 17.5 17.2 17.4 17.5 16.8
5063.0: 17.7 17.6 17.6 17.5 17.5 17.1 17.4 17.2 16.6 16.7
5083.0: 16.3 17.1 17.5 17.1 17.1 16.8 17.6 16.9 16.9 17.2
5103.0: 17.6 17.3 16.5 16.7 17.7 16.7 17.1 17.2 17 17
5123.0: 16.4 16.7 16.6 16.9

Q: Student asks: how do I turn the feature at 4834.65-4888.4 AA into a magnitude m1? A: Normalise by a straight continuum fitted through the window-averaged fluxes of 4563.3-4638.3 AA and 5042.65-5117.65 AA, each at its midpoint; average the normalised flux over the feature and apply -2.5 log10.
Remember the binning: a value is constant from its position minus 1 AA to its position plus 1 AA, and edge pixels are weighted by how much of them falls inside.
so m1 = 0.08 mag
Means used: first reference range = 18.6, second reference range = 17.2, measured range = 16.5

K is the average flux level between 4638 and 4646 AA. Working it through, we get 18.5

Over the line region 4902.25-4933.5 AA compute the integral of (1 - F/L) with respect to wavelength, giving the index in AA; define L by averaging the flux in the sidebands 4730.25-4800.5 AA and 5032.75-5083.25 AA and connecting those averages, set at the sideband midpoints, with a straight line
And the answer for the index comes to 0.7 AA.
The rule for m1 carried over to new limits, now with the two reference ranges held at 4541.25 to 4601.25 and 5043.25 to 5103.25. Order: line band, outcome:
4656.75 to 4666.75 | -0.01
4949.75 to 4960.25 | 0.01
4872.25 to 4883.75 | 0.03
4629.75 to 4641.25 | -0.02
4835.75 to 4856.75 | 0.03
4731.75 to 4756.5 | -0.02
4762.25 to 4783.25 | -0.01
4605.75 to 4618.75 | -0.01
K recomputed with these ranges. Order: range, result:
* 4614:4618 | 18.4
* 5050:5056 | 17.3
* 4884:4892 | 17.5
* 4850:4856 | 16.6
